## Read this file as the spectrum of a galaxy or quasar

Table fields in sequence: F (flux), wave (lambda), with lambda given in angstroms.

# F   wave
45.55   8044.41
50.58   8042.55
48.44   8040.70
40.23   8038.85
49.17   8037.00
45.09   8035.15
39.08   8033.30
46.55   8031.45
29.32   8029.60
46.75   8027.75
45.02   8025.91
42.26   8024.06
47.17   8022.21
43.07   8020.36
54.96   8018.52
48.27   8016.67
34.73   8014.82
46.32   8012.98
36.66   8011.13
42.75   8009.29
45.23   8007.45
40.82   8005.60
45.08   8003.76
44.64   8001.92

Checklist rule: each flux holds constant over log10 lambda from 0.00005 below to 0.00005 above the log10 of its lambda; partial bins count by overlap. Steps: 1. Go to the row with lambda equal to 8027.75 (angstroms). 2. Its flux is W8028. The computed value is 46.75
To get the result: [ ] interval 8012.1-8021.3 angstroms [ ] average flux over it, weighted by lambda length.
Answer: 45.5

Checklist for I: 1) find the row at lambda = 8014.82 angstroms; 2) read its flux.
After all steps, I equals 34.73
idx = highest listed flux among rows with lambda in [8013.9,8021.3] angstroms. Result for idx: 54.96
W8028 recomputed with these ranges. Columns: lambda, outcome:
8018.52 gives 54.96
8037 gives 49.17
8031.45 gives 46.55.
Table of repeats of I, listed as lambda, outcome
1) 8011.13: 36.66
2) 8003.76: 45.08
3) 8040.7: 48.44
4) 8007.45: 45.23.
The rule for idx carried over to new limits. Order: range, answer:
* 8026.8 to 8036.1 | 46.75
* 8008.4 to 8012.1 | 42.75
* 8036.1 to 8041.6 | 49.17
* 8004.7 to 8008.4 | 45.23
